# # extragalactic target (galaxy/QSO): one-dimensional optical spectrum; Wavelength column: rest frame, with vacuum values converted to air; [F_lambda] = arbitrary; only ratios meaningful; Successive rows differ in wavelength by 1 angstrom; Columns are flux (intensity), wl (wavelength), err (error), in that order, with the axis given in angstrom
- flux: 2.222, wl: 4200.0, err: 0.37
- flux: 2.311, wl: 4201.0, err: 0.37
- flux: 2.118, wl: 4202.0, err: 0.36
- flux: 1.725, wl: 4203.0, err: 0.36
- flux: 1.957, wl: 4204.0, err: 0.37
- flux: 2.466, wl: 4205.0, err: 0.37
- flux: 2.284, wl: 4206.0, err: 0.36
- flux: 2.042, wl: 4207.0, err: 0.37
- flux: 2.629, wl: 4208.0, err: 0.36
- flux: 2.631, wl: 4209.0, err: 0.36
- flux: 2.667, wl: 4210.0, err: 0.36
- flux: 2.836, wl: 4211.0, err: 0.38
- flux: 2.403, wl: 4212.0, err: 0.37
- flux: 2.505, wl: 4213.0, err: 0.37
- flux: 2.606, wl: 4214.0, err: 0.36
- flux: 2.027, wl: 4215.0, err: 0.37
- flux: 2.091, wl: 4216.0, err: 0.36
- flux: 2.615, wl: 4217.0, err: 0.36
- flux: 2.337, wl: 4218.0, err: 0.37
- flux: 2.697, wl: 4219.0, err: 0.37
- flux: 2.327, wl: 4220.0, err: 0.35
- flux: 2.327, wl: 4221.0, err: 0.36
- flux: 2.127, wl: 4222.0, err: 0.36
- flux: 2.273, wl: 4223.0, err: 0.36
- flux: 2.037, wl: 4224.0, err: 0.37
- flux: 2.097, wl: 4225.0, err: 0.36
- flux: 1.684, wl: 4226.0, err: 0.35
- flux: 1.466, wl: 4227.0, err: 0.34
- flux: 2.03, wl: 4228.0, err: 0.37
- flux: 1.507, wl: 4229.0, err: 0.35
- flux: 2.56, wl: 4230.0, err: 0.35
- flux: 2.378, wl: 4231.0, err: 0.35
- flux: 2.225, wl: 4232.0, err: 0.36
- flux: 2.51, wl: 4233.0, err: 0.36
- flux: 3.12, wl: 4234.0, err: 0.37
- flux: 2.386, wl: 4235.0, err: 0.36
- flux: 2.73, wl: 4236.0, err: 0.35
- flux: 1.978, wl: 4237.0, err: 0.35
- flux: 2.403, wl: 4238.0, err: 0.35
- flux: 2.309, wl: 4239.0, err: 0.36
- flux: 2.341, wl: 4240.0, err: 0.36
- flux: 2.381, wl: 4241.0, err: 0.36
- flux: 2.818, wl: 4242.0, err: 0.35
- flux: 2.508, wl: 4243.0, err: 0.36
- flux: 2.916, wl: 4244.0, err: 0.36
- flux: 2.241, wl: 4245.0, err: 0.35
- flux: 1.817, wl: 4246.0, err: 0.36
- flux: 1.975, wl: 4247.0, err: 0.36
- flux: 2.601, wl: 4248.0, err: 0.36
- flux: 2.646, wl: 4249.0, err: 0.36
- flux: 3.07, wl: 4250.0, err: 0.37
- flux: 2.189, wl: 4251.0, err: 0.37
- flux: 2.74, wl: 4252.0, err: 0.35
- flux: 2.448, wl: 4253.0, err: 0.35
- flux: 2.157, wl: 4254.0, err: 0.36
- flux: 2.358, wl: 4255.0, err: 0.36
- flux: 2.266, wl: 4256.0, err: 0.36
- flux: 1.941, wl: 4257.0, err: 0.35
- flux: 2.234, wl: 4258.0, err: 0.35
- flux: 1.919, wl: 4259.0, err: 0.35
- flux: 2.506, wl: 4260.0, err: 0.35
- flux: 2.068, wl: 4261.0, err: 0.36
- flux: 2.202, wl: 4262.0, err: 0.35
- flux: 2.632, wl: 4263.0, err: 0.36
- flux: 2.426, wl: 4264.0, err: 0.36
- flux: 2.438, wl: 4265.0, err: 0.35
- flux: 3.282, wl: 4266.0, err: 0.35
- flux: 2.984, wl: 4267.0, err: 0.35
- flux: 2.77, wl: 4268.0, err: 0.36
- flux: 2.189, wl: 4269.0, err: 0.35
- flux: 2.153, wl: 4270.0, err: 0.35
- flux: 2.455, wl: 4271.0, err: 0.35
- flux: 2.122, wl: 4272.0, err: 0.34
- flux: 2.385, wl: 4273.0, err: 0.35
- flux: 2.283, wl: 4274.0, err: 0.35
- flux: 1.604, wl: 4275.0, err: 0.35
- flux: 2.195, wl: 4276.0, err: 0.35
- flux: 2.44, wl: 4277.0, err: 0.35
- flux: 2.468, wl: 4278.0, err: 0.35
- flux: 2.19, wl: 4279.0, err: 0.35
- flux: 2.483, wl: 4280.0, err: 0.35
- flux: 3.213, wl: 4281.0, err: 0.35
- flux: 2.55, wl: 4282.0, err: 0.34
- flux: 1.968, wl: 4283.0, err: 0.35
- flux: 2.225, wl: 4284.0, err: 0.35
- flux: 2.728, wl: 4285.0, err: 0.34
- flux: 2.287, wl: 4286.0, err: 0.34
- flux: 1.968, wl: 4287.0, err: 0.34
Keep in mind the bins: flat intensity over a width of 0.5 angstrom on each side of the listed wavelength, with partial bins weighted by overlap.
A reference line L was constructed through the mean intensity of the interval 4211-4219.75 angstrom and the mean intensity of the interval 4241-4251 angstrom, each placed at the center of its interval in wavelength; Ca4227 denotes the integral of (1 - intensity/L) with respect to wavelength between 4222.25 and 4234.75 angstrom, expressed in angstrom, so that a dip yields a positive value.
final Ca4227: 1.50 angstrom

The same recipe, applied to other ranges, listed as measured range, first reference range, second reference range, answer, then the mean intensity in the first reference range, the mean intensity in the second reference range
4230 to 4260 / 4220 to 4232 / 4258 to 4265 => -3.00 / 2.06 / 2.3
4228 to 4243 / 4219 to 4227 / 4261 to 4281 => -1.34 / 2.12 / 2.42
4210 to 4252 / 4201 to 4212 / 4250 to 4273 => 0.24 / 2.34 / 2.4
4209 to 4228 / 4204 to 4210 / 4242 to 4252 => 1.01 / 2.39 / 2.47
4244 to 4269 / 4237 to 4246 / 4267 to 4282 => -0.15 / 2.42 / 2.38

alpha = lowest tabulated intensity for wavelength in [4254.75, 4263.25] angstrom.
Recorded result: 1.919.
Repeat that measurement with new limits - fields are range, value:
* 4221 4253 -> 1.466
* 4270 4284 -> 1.604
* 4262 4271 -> 2.153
